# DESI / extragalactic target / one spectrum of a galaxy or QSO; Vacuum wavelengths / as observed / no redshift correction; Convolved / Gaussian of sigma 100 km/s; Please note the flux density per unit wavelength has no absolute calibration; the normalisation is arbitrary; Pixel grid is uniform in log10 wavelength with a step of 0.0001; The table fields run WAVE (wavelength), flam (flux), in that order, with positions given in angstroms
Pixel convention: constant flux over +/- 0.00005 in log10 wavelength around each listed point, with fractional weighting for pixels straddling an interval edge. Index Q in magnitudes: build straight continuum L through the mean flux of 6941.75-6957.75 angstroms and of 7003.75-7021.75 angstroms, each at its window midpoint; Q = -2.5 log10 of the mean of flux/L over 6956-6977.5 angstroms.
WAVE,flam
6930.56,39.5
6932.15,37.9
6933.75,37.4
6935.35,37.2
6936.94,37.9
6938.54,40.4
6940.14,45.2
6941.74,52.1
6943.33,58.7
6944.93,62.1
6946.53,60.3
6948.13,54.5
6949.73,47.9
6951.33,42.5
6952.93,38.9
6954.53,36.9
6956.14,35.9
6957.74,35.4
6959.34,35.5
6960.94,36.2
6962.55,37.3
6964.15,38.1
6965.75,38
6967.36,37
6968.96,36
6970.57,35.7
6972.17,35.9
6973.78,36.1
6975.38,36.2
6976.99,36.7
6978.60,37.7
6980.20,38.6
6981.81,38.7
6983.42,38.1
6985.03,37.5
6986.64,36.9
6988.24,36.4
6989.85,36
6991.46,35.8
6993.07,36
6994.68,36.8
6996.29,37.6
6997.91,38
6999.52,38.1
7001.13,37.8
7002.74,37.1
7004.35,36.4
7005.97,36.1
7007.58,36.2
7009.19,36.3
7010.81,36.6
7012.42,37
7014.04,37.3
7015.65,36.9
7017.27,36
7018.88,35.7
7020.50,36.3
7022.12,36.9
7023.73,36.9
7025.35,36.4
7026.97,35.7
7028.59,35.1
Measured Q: 0.23 mag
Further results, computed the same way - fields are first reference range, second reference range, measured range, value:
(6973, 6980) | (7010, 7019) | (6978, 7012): -0.009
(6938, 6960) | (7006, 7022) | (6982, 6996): 0.097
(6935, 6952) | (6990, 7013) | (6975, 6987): 0.100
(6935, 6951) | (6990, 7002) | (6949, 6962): 0.212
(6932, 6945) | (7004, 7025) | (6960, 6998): 0.097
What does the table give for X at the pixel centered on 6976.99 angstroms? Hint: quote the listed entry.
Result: 36.7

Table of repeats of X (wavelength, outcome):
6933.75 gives 37.4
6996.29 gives 37.6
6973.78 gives 36.1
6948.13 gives 54.5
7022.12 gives 36.9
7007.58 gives 36.2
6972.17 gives 35.9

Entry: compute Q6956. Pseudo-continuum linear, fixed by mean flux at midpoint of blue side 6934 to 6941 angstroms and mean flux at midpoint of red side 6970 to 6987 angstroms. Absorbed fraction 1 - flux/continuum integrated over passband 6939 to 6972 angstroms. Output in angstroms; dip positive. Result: -3.5 angstroms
